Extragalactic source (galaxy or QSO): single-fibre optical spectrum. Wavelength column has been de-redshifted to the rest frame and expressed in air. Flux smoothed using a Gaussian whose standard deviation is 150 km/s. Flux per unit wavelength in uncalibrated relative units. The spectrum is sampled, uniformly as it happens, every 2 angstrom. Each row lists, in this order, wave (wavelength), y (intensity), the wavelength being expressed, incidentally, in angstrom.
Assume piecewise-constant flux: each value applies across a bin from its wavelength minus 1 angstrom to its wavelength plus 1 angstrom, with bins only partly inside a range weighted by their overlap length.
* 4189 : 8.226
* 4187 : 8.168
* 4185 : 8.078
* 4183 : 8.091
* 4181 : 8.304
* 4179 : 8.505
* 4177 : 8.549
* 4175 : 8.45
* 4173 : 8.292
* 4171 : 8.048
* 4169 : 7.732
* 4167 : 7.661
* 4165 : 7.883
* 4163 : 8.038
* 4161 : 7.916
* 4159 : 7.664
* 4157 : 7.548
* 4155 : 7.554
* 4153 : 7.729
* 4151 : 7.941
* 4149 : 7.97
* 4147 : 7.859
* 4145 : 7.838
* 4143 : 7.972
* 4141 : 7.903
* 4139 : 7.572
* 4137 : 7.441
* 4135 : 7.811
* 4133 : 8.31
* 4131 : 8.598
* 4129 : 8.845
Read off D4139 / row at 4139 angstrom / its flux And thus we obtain 7.572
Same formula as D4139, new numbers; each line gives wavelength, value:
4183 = 8.091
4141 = 7.903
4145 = 7.838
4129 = 8.845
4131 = 8.598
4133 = 8.31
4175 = 8.45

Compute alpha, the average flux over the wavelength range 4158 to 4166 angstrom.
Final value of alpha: 7.88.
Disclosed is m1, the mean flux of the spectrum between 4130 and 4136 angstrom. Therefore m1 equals 8.24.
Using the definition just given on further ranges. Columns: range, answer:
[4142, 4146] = 7.91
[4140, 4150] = 7.91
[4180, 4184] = 8.2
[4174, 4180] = 8.5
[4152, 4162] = 7.68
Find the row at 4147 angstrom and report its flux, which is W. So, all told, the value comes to 7.859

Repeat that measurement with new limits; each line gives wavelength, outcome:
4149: 7.97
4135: 7.811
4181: 8.304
